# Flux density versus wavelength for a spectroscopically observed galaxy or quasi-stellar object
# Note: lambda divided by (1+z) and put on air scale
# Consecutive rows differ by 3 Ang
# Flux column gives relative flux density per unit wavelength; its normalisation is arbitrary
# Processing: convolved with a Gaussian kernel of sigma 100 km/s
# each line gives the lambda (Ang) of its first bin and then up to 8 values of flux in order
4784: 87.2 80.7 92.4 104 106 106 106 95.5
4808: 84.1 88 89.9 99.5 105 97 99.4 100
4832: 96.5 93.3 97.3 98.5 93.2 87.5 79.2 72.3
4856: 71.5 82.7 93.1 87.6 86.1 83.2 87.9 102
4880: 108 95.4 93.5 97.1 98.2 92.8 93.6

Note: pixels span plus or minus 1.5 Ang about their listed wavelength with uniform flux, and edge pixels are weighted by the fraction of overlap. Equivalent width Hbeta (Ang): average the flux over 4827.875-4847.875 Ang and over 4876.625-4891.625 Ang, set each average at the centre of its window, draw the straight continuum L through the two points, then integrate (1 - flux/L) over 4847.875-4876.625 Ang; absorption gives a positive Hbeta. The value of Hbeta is 4.1 Ang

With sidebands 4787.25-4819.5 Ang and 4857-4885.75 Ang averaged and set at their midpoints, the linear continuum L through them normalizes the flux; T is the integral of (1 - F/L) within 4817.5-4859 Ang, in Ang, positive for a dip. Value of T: 1.2 Ang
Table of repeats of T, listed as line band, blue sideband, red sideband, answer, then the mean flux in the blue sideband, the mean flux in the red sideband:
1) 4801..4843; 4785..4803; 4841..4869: -1.95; 98.7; 84.4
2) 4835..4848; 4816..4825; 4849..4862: -1.06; 100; 78.2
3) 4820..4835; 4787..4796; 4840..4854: -1.43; 96.6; 86.2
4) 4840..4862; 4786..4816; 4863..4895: 2.47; 95.6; 93.8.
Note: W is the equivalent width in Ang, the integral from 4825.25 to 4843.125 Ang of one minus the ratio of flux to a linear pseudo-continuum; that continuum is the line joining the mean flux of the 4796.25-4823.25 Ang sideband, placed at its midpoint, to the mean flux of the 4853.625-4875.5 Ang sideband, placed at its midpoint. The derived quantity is -1.2 Ang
